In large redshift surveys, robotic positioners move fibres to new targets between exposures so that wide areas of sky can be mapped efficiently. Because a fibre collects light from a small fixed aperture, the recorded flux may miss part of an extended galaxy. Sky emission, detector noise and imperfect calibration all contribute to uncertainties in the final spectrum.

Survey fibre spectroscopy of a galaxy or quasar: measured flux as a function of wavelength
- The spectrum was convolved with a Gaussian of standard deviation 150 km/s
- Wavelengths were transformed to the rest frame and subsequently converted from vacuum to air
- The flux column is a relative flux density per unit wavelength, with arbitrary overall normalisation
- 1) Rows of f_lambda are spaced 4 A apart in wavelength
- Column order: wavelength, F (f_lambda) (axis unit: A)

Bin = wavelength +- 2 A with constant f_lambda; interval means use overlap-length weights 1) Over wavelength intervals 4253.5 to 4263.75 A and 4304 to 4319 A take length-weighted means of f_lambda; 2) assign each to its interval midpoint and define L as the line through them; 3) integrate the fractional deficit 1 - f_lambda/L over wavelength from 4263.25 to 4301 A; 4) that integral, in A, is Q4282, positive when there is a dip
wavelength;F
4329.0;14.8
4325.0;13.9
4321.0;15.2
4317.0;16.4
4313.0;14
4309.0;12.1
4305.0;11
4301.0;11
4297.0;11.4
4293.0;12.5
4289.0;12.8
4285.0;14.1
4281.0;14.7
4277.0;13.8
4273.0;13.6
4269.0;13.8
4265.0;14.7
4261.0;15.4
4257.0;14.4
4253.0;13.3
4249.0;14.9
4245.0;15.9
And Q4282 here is 2.2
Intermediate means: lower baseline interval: 14.7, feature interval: 13.3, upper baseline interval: 13.5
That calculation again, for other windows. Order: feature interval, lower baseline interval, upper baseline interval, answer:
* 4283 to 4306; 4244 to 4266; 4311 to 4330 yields 4.1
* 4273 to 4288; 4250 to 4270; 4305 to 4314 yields -0.5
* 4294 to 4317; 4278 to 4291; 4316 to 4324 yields 3.9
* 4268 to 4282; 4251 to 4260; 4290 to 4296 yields -0.8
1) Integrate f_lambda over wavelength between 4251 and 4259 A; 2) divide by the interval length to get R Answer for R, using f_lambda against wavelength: 13.9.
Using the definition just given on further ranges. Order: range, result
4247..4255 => 14.1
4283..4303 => 12.4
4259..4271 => 14.6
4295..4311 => 11.4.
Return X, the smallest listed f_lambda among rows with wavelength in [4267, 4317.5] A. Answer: 11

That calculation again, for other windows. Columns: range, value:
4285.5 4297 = 11.4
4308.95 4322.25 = 12.1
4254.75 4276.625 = 13.6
